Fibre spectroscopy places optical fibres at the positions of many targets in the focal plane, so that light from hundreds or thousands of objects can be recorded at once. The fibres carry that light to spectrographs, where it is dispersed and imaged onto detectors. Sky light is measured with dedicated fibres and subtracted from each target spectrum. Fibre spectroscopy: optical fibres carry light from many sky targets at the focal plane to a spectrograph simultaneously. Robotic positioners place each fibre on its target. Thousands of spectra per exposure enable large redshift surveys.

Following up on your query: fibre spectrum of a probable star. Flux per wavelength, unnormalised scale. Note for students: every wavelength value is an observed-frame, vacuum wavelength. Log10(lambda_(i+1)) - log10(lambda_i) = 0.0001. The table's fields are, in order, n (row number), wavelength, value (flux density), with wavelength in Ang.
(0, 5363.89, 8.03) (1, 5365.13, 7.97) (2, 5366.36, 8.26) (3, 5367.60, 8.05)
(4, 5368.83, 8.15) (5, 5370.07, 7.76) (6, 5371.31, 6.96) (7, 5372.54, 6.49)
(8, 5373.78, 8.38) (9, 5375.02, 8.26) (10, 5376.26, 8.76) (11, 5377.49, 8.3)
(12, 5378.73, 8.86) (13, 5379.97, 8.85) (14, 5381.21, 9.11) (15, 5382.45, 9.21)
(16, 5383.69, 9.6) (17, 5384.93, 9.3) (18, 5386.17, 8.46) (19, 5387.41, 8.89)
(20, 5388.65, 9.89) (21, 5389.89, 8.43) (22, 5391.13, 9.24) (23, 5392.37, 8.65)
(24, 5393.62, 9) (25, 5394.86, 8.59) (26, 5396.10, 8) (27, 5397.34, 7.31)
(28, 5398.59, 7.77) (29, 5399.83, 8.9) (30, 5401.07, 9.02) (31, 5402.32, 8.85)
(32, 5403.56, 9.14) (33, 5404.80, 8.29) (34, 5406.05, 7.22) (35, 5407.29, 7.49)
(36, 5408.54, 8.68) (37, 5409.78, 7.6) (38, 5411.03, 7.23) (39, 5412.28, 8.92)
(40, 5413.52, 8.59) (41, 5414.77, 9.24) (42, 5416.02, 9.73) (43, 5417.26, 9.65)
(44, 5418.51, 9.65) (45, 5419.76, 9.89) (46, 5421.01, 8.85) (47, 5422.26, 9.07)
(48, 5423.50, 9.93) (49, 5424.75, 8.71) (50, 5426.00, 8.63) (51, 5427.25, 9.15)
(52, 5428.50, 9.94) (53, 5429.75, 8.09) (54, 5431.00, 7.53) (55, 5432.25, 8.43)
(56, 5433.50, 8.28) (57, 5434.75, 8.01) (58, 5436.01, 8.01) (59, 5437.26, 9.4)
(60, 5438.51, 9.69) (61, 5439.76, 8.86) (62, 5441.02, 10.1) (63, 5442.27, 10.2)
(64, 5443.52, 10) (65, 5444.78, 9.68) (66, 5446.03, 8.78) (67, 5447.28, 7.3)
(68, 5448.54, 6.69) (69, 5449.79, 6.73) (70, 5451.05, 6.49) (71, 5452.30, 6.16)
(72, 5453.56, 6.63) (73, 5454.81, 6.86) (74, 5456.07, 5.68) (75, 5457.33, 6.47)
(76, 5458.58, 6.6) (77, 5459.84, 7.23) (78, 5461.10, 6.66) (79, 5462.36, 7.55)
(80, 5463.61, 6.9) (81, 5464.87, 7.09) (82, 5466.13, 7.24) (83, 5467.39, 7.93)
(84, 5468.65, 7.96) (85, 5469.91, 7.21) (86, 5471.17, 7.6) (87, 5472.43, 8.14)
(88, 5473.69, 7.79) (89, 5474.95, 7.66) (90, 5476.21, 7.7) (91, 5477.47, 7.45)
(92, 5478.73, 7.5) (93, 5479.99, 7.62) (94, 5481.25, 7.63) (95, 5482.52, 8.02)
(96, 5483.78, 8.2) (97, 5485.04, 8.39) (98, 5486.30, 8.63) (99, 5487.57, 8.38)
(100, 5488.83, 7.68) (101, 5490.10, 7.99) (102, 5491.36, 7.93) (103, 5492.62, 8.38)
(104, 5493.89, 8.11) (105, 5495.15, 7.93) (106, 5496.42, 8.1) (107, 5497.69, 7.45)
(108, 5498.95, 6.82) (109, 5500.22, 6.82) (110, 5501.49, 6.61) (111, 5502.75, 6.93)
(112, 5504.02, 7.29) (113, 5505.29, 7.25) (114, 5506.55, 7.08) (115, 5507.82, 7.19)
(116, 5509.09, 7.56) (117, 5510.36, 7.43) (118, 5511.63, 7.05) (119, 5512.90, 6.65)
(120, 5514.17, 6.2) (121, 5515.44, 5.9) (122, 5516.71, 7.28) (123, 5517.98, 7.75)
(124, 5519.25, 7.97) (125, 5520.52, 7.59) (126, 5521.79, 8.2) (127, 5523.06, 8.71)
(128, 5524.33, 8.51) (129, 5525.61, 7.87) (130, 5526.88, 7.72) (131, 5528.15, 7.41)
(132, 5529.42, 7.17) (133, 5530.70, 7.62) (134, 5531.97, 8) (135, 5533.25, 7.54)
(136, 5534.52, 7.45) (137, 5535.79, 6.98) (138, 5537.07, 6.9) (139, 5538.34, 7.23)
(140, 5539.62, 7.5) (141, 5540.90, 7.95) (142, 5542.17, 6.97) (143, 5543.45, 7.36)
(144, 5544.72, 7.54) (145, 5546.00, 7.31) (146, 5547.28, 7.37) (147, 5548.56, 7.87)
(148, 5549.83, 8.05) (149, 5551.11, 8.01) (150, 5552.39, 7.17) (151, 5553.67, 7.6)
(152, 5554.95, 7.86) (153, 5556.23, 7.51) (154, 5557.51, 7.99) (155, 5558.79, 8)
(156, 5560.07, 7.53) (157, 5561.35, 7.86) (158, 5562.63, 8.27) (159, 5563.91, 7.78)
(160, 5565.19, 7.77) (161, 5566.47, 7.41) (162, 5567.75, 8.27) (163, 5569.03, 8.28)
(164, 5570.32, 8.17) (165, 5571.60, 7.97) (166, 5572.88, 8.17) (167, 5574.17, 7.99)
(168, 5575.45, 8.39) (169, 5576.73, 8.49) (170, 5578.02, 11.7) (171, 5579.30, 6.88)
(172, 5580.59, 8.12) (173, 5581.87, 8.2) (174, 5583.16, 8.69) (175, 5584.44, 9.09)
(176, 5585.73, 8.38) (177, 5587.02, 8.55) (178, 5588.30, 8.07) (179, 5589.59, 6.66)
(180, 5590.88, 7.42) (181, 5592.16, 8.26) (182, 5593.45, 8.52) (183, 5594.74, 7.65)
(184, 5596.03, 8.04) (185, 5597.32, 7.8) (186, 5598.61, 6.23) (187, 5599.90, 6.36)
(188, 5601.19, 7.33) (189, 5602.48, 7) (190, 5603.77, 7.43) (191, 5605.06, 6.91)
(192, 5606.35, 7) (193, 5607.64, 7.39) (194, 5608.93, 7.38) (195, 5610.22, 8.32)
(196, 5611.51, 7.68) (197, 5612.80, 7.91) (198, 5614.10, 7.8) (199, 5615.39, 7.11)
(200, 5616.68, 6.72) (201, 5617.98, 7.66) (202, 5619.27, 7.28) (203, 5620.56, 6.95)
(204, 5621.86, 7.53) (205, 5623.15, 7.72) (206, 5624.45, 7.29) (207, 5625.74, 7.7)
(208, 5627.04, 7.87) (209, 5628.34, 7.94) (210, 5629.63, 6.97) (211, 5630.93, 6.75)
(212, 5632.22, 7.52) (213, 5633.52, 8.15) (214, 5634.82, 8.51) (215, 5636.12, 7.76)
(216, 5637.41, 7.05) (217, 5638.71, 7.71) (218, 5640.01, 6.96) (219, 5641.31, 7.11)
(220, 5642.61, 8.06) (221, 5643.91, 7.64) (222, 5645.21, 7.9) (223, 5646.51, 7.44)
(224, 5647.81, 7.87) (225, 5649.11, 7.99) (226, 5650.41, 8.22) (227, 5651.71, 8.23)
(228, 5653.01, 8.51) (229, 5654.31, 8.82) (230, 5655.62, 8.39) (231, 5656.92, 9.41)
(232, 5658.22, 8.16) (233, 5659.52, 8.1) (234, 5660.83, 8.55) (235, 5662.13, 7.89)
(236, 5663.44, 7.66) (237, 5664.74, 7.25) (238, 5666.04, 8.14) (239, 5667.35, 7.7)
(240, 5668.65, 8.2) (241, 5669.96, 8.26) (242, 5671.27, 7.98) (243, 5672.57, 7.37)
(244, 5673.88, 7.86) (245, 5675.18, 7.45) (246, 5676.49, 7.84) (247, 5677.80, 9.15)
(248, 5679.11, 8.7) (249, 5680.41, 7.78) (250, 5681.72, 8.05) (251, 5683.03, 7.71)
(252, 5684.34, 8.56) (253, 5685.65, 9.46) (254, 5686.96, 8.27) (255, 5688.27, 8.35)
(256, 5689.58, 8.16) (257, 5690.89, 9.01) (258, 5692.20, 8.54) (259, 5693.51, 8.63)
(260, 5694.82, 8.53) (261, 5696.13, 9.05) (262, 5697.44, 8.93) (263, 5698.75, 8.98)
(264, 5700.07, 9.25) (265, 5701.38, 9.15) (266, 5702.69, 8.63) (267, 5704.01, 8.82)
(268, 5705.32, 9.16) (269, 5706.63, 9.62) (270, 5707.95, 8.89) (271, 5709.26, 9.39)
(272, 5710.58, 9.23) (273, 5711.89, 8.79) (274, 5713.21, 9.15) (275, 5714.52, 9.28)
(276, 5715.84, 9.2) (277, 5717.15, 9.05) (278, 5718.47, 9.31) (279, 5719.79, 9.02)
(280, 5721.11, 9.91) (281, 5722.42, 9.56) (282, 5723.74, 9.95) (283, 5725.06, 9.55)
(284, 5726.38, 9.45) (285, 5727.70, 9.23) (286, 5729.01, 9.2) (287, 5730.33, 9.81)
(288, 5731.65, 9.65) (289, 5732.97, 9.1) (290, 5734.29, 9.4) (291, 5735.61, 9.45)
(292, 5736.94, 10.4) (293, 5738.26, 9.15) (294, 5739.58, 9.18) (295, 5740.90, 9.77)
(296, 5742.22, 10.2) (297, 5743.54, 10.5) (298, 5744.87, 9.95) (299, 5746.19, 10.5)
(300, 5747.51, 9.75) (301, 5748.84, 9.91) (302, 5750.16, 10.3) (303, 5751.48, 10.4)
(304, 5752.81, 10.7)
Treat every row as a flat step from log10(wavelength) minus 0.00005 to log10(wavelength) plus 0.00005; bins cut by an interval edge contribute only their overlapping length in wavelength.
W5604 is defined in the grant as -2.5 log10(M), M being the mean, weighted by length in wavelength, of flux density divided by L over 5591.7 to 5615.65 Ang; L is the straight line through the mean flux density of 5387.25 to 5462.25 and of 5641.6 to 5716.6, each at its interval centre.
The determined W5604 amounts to 0.13 mag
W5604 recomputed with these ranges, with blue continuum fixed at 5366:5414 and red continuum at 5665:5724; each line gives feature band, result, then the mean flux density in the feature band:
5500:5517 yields 0.224 mag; 6.94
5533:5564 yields 0.132 mag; 7.58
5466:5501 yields 0.095 mag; 7.8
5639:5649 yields 0.141 mag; 7.59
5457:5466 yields 0.215 mag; 6.96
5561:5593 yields 0.050 mag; 8.2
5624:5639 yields 0.138 mag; 7.61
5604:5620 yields 0.161 mag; 7.43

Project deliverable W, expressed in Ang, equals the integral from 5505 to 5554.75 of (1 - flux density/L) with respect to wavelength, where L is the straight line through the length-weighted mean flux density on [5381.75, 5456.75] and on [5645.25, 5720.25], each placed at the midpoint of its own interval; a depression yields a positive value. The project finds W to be 6.2 Ang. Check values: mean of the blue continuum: 8.54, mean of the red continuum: 8.51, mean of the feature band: 7.46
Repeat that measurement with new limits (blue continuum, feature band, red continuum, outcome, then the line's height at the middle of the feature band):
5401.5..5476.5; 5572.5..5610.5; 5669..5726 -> 2.9 Ang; 8.53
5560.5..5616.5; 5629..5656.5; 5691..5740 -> 2.1 Ang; 8.45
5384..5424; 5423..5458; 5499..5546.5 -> 0.4 Ang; 8.31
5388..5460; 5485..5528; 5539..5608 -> 2.8 Ang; 8.08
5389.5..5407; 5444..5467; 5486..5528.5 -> 2.6 Ang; 7.96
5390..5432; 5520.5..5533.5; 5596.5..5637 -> 0.2 Ang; 7.97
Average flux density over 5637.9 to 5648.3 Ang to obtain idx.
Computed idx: 7.57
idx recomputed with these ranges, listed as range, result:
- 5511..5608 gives 7.71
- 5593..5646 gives 7.47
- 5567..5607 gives 7.93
